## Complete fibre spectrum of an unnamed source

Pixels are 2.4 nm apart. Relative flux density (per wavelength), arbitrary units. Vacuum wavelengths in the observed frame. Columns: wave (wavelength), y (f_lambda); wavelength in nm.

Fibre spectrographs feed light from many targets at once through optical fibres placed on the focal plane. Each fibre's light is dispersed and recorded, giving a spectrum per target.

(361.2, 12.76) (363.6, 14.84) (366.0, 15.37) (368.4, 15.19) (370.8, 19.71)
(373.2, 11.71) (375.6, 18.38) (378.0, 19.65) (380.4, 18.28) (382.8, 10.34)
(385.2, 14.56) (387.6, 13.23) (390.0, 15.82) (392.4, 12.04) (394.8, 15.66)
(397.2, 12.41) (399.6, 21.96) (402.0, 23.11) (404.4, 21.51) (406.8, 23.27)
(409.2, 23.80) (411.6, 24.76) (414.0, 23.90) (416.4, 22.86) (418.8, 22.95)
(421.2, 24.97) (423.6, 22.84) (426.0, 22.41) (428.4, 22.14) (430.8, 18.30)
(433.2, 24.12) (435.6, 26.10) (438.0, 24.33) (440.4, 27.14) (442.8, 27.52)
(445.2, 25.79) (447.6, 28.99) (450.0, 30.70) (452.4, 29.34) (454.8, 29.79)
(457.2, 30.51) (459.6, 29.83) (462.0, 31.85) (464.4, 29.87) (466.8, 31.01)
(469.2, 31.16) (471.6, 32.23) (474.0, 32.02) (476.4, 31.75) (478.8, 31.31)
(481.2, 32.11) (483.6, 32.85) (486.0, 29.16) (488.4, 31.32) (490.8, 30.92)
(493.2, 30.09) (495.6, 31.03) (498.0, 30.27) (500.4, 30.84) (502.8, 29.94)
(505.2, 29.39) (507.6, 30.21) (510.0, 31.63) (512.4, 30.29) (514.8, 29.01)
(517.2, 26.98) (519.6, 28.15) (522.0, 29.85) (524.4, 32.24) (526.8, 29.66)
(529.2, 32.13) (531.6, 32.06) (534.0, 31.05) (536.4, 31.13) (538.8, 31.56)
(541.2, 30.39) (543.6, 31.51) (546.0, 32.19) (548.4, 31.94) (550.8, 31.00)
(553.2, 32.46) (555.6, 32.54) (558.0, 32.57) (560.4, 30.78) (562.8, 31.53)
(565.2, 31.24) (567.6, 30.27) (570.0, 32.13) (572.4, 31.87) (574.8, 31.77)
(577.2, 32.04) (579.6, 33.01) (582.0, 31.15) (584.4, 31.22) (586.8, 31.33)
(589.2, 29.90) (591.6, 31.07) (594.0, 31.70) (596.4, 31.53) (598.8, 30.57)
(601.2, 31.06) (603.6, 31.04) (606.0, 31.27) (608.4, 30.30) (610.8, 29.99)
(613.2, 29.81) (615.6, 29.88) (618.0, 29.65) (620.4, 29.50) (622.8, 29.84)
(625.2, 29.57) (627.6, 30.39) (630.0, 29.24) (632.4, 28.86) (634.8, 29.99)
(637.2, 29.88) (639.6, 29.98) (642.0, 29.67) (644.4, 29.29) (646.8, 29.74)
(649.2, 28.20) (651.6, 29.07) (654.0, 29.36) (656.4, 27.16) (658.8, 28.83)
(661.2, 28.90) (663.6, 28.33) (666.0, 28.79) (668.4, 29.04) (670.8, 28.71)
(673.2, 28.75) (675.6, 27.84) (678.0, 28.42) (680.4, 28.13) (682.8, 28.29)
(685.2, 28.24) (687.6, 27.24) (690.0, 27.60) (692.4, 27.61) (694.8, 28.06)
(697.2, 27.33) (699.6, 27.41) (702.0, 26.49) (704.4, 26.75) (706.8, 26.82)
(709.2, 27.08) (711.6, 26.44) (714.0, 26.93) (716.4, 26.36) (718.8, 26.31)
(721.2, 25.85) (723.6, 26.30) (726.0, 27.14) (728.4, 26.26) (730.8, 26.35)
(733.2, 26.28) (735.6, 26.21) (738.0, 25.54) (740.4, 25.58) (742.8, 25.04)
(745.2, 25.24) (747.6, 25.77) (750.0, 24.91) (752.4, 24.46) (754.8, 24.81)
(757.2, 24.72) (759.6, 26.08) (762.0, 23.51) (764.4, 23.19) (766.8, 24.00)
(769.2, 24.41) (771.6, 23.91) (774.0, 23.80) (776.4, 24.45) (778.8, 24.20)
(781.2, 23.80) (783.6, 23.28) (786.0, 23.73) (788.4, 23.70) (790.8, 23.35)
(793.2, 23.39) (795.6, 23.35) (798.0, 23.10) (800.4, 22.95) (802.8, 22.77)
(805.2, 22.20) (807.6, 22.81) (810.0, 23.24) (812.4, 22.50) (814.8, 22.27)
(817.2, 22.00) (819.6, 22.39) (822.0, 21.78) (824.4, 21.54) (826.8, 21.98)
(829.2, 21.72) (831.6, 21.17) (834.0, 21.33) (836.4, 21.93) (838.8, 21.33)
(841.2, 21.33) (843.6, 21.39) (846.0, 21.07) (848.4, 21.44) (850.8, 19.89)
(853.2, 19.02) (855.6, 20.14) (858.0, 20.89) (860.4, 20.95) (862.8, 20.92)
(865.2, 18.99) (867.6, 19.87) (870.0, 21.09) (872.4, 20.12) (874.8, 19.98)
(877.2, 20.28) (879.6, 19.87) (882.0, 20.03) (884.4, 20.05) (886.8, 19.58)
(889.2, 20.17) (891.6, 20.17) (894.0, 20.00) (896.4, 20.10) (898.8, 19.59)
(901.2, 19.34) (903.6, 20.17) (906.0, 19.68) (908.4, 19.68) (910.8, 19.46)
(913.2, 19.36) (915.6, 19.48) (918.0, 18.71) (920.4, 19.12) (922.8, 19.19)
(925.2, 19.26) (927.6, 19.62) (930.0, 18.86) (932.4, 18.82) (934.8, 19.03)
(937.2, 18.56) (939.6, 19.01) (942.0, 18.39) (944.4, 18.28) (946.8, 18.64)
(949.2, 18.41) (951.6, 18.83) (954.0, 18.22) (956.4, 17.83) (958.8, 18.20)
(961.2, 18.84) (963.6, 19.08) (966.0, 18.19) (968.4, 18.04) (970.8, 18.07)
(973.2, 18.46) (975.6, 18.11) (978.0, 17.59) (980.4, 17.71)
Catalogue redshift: 0.00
